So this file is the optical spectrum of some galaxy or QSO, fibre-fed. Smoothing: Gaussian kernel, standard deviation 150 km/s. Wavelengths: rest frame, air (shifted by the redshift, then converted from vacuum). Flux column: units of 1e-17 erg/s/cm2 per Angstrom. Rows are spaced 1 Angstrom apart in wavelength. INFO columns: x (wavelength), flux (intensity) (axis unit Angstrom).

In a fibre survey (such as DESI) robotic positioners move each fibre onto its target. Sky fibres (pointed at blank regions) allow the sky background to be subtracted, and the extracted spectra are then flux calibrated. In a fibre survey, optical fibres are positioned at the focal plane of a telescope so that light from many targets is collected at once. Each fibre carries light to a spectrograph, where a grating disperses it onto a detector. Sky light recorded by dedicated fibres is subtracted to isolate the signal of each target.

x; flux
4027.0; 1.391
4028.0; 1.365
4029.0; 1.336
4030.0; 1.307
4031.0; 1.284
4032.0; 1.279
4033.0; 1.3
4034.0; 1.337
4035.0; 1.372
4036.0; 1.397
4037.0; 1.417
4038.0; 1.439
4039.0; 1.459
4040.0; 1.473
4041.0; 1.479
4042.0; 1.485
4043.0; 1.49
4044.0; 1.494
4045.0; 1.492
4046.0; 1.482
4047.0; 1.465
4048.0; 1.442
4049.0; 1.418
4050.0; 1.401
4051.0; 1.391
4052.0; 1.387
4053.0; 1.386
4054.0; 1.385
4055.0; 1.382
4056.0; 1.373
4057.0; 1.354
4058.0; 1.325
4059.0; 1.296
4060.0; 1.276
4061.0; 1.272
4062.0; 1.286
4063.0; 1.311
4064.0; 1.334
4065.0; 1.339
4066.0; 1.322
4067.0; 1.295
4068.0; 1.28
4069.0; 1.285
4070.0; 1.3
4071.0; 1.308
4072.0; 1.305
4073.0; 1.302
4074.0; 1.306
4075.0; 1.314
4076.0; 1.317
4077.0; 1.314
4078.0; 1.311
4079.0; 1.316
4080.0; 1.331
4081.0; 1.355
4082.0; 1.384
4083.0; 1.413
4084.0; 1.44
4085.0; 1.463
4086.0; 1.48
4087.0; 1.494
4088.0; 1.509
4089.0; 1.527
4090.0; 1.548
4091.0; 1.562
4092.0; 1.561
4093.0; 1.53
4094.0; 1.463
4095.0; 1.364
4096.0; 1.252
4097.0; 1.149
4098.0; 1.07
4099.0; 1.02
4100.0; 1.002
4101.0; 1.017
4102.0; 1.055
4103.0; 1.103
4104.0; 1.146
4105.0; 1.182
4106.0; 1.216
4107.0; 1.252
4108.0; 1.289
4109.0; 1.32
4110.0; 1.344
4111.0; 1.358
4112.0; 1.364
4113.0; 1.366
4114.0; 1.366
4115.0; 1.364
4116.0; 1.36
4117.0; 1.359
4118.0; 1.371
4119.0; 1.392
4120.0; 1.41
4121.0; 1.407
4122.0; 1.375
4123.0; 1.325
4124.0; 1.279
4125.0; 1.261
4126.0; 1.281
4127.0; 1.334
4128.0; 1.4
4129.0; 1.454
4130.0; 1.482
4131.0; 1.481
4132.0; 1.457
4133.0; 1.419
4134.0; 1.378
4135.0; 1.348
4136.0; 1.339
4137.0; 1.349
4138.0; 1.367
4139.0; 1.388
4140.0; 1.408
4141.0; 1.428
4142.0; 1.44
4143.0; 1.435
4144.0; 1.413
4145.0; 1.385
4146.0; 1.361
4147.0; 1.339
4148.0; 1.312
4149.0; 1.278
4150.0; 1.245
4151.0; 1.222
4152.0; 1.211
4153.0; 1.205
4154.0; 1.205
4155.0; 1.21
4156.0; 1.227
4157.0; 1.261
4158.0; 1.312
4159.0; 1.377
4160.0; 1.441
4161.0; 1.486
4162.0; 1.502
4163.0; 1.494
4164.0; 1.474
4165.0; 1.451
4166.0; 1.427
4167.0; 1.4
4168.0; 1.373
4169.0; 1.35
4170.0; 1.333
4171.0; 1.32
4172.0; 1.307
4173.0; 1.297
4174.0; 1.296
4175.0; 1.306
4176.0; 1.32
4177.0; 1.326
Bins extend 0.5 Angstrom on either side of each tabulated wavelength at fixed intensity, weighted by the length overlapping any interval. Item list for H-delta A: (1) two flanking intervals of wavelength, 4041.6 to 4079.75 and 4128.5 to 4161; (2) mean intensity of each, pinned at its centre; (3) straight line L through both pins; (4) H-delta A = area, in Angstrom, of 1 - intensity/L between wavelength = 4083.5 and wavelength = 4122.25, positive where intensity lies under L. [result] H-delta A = 0.7 Angstrom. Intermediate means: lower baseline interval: 1.36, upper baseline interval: 1.35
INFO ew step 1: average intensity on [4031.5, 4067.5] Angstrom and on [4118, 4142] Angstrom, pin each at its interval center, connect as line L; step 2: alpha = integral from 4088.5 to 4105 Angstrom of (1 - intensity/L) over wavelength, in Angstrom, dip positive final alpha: 1.3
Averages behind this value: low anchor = 1.38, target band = 1.27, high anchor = 1.38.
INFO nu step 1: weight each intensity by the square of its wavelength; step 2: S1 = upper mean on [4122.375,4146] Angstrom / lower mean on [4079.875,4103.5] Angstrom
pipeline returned 1.1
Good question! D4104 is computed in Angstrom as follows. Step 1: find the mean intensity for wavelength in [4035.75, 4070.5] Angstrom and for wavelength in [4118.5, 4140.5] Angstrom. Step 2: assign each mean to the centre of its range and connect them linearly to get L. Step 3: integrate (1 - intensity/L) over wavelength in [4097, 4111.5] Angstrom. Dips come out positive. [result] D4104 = 2.2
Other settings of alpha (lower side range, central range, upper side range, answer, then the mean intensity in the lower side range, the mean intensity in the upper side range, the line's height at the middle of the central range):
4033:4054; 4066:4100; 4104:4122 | 0.52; 1.43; 1.33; 1.37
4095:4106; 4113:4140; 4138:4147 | -1.76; 1.12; 1.4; 1.29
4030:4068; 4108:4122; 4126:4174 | 0.03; 1.38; 1.36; 1.37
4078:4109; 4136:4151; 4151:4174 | -0.28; 1.32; 1.34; 1.34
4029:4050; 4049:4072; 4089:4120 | 0.73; 1.41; 1.3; 1.38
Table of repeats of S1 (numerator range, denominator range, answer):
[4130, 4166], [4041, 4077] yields 1.05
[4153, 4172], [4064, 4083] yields 1.08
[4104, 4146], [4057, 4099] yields 1.03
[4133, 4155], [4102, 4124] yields 1.03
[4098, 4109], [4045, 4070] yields 0.86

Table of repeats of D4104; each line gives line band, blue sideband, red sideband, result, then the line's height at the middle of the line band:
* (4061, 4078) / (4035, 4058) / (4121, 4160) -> 1.22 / 1.41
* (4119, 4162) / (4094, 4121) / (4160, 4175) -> -0.74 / 1.33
